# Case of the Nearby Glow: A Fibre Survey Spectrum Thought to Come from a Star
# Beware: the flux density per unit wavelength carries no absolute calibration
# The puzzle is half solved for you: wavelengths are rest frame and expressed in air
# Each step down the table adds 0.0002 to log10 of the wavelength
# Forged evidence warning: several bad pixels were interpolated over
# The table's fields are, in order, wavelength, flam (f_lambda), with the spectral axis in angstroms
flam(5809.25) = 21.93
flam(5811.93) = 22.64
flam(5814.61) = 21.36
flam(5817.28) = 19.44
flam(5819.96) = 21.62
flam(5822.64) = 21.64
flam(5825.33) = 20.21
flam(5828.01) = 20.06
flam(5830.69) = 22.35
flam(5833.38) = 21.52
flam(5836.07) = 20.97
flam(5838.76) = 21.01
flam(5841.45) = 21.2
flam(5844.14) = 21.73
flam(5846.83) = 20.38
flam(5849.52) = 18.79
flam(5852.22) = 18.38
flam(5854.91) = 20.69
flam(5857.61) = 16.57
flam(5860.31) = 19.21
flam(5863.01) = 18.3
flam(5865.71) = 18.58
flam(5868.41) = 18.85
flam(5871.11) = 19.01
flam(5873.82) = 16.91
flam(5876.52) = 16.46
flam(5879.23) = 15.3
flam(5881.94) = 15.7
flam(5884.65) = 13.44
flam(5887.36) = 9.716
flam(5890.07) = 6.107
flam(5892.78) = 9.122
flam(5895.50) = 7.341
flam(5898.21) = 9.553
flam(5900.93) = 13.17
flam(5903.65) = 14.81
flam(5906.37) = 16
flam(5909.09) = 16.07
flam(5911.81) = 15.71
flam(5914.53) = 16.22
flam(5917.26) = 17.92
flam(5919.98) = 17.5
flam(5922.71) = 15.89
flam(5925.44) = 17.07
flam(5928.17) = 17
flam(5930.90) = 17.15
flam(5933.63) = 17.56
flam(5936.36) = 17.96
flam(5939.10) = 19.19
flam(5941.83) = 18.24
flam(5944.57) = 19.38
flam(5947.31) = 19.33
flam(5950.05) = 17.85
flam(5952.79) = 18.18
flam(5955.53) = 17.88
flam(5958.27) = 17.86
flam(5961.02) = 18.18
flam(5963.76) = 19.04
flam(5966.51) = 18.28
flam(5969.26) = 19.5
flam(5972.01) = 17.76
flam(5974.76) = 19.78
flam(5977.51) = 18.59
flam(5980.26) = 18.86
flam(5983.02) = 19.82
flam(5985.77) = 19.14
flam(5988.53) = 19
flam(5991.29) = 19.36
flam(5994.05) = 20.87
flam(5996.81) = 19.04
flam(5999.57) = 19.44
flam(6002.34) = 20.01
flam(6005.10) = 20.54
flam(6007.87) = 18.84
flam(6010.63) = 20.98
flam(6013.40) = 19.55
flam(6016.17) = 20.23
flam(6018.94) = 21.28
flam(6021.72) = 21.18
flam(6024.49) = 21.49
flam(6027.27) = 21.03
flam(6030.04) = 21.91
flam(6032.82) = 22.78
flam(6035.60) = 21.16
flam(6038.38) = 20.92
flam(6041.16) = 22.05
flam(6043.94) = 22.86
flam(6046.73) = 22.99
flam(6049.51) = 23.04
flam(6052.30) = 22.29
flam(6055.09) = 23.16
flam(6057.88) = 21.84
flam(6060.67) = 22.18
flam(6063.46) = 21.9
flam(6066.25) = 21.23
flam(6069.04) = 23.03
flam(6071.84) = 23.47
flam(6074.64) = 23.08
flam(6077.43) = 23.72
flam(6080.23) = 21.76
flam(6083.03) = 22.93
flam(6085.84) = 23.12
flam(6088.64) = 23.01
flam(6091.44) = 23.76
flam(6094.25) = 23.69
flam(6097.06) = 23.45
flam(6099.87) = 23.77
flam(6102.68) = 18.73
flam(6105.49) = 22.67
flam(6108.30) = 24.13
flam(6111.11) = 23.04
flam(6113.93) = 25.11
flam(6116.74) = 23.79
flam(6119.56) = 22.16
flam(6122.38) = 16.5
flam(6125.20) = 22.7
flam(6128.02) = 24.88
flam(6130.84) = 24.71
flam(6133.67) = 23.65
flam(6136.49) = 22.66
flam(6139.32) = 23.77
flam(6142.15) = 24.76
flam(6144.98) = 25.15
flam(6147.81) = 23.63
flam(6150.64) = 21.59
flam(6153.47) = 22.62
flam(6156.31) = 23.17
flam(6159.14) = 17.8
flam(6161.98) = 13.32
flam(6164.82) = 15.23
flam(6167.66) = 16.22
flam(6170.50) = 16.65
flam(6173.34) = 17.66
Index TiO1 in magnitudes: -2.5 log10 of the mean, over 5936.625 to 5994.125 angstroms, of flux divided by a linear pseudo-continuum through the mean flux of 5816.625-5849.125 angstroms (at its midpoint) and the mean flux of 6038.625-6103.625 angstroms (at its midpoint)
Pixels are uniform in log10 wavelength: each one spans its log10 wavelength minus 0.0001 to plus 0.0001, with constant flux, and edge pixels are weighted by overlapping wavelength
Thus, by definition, 0.17 mag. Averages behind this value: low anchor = 21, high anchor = 22.7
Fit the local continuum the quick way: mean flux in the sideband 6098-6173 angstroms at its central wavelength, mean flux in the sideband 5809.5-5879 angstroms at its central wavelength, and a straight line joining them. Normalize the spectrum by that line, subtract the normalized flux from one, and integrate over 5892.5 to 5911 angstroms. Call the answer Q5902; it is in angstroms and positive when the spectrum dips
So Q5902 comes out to 7.0 angstroms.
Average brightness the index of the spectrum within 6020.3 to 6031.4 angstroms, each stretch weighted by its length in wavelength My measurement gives 21.4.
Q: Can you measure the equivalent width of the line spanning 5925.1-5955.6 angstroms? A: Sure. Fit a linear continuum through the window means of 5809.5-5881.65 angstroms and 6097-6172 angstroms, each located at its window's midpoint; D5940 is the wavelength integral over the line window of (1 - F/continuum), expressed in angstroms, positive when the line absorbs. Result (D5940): 3.4 angstroms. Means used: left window 19.7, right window 21.7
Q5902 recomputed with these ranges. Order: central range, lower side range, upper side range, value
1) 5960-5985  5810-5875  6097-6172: 2.3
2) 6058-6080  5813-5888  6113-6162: -0.9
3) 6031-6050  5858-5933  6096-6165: -2.6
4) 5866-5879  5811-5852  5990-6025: 1.9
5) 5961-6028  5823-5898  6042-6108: 3.2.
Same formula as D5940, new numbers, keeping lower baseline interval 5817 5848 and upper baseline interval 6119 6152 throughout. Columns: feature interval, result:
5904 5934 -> 6.9 angstroms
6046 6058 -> -0.1 angstroms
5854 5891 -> 9.0 angstroms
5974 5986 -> 1.5 angstroms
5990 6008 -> 1.9 angstroms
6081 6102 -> -0.4 angstroms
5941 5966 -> 3.9 angstroms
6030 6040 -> 0.3 angstroms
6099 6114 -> 0.1 angstroms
